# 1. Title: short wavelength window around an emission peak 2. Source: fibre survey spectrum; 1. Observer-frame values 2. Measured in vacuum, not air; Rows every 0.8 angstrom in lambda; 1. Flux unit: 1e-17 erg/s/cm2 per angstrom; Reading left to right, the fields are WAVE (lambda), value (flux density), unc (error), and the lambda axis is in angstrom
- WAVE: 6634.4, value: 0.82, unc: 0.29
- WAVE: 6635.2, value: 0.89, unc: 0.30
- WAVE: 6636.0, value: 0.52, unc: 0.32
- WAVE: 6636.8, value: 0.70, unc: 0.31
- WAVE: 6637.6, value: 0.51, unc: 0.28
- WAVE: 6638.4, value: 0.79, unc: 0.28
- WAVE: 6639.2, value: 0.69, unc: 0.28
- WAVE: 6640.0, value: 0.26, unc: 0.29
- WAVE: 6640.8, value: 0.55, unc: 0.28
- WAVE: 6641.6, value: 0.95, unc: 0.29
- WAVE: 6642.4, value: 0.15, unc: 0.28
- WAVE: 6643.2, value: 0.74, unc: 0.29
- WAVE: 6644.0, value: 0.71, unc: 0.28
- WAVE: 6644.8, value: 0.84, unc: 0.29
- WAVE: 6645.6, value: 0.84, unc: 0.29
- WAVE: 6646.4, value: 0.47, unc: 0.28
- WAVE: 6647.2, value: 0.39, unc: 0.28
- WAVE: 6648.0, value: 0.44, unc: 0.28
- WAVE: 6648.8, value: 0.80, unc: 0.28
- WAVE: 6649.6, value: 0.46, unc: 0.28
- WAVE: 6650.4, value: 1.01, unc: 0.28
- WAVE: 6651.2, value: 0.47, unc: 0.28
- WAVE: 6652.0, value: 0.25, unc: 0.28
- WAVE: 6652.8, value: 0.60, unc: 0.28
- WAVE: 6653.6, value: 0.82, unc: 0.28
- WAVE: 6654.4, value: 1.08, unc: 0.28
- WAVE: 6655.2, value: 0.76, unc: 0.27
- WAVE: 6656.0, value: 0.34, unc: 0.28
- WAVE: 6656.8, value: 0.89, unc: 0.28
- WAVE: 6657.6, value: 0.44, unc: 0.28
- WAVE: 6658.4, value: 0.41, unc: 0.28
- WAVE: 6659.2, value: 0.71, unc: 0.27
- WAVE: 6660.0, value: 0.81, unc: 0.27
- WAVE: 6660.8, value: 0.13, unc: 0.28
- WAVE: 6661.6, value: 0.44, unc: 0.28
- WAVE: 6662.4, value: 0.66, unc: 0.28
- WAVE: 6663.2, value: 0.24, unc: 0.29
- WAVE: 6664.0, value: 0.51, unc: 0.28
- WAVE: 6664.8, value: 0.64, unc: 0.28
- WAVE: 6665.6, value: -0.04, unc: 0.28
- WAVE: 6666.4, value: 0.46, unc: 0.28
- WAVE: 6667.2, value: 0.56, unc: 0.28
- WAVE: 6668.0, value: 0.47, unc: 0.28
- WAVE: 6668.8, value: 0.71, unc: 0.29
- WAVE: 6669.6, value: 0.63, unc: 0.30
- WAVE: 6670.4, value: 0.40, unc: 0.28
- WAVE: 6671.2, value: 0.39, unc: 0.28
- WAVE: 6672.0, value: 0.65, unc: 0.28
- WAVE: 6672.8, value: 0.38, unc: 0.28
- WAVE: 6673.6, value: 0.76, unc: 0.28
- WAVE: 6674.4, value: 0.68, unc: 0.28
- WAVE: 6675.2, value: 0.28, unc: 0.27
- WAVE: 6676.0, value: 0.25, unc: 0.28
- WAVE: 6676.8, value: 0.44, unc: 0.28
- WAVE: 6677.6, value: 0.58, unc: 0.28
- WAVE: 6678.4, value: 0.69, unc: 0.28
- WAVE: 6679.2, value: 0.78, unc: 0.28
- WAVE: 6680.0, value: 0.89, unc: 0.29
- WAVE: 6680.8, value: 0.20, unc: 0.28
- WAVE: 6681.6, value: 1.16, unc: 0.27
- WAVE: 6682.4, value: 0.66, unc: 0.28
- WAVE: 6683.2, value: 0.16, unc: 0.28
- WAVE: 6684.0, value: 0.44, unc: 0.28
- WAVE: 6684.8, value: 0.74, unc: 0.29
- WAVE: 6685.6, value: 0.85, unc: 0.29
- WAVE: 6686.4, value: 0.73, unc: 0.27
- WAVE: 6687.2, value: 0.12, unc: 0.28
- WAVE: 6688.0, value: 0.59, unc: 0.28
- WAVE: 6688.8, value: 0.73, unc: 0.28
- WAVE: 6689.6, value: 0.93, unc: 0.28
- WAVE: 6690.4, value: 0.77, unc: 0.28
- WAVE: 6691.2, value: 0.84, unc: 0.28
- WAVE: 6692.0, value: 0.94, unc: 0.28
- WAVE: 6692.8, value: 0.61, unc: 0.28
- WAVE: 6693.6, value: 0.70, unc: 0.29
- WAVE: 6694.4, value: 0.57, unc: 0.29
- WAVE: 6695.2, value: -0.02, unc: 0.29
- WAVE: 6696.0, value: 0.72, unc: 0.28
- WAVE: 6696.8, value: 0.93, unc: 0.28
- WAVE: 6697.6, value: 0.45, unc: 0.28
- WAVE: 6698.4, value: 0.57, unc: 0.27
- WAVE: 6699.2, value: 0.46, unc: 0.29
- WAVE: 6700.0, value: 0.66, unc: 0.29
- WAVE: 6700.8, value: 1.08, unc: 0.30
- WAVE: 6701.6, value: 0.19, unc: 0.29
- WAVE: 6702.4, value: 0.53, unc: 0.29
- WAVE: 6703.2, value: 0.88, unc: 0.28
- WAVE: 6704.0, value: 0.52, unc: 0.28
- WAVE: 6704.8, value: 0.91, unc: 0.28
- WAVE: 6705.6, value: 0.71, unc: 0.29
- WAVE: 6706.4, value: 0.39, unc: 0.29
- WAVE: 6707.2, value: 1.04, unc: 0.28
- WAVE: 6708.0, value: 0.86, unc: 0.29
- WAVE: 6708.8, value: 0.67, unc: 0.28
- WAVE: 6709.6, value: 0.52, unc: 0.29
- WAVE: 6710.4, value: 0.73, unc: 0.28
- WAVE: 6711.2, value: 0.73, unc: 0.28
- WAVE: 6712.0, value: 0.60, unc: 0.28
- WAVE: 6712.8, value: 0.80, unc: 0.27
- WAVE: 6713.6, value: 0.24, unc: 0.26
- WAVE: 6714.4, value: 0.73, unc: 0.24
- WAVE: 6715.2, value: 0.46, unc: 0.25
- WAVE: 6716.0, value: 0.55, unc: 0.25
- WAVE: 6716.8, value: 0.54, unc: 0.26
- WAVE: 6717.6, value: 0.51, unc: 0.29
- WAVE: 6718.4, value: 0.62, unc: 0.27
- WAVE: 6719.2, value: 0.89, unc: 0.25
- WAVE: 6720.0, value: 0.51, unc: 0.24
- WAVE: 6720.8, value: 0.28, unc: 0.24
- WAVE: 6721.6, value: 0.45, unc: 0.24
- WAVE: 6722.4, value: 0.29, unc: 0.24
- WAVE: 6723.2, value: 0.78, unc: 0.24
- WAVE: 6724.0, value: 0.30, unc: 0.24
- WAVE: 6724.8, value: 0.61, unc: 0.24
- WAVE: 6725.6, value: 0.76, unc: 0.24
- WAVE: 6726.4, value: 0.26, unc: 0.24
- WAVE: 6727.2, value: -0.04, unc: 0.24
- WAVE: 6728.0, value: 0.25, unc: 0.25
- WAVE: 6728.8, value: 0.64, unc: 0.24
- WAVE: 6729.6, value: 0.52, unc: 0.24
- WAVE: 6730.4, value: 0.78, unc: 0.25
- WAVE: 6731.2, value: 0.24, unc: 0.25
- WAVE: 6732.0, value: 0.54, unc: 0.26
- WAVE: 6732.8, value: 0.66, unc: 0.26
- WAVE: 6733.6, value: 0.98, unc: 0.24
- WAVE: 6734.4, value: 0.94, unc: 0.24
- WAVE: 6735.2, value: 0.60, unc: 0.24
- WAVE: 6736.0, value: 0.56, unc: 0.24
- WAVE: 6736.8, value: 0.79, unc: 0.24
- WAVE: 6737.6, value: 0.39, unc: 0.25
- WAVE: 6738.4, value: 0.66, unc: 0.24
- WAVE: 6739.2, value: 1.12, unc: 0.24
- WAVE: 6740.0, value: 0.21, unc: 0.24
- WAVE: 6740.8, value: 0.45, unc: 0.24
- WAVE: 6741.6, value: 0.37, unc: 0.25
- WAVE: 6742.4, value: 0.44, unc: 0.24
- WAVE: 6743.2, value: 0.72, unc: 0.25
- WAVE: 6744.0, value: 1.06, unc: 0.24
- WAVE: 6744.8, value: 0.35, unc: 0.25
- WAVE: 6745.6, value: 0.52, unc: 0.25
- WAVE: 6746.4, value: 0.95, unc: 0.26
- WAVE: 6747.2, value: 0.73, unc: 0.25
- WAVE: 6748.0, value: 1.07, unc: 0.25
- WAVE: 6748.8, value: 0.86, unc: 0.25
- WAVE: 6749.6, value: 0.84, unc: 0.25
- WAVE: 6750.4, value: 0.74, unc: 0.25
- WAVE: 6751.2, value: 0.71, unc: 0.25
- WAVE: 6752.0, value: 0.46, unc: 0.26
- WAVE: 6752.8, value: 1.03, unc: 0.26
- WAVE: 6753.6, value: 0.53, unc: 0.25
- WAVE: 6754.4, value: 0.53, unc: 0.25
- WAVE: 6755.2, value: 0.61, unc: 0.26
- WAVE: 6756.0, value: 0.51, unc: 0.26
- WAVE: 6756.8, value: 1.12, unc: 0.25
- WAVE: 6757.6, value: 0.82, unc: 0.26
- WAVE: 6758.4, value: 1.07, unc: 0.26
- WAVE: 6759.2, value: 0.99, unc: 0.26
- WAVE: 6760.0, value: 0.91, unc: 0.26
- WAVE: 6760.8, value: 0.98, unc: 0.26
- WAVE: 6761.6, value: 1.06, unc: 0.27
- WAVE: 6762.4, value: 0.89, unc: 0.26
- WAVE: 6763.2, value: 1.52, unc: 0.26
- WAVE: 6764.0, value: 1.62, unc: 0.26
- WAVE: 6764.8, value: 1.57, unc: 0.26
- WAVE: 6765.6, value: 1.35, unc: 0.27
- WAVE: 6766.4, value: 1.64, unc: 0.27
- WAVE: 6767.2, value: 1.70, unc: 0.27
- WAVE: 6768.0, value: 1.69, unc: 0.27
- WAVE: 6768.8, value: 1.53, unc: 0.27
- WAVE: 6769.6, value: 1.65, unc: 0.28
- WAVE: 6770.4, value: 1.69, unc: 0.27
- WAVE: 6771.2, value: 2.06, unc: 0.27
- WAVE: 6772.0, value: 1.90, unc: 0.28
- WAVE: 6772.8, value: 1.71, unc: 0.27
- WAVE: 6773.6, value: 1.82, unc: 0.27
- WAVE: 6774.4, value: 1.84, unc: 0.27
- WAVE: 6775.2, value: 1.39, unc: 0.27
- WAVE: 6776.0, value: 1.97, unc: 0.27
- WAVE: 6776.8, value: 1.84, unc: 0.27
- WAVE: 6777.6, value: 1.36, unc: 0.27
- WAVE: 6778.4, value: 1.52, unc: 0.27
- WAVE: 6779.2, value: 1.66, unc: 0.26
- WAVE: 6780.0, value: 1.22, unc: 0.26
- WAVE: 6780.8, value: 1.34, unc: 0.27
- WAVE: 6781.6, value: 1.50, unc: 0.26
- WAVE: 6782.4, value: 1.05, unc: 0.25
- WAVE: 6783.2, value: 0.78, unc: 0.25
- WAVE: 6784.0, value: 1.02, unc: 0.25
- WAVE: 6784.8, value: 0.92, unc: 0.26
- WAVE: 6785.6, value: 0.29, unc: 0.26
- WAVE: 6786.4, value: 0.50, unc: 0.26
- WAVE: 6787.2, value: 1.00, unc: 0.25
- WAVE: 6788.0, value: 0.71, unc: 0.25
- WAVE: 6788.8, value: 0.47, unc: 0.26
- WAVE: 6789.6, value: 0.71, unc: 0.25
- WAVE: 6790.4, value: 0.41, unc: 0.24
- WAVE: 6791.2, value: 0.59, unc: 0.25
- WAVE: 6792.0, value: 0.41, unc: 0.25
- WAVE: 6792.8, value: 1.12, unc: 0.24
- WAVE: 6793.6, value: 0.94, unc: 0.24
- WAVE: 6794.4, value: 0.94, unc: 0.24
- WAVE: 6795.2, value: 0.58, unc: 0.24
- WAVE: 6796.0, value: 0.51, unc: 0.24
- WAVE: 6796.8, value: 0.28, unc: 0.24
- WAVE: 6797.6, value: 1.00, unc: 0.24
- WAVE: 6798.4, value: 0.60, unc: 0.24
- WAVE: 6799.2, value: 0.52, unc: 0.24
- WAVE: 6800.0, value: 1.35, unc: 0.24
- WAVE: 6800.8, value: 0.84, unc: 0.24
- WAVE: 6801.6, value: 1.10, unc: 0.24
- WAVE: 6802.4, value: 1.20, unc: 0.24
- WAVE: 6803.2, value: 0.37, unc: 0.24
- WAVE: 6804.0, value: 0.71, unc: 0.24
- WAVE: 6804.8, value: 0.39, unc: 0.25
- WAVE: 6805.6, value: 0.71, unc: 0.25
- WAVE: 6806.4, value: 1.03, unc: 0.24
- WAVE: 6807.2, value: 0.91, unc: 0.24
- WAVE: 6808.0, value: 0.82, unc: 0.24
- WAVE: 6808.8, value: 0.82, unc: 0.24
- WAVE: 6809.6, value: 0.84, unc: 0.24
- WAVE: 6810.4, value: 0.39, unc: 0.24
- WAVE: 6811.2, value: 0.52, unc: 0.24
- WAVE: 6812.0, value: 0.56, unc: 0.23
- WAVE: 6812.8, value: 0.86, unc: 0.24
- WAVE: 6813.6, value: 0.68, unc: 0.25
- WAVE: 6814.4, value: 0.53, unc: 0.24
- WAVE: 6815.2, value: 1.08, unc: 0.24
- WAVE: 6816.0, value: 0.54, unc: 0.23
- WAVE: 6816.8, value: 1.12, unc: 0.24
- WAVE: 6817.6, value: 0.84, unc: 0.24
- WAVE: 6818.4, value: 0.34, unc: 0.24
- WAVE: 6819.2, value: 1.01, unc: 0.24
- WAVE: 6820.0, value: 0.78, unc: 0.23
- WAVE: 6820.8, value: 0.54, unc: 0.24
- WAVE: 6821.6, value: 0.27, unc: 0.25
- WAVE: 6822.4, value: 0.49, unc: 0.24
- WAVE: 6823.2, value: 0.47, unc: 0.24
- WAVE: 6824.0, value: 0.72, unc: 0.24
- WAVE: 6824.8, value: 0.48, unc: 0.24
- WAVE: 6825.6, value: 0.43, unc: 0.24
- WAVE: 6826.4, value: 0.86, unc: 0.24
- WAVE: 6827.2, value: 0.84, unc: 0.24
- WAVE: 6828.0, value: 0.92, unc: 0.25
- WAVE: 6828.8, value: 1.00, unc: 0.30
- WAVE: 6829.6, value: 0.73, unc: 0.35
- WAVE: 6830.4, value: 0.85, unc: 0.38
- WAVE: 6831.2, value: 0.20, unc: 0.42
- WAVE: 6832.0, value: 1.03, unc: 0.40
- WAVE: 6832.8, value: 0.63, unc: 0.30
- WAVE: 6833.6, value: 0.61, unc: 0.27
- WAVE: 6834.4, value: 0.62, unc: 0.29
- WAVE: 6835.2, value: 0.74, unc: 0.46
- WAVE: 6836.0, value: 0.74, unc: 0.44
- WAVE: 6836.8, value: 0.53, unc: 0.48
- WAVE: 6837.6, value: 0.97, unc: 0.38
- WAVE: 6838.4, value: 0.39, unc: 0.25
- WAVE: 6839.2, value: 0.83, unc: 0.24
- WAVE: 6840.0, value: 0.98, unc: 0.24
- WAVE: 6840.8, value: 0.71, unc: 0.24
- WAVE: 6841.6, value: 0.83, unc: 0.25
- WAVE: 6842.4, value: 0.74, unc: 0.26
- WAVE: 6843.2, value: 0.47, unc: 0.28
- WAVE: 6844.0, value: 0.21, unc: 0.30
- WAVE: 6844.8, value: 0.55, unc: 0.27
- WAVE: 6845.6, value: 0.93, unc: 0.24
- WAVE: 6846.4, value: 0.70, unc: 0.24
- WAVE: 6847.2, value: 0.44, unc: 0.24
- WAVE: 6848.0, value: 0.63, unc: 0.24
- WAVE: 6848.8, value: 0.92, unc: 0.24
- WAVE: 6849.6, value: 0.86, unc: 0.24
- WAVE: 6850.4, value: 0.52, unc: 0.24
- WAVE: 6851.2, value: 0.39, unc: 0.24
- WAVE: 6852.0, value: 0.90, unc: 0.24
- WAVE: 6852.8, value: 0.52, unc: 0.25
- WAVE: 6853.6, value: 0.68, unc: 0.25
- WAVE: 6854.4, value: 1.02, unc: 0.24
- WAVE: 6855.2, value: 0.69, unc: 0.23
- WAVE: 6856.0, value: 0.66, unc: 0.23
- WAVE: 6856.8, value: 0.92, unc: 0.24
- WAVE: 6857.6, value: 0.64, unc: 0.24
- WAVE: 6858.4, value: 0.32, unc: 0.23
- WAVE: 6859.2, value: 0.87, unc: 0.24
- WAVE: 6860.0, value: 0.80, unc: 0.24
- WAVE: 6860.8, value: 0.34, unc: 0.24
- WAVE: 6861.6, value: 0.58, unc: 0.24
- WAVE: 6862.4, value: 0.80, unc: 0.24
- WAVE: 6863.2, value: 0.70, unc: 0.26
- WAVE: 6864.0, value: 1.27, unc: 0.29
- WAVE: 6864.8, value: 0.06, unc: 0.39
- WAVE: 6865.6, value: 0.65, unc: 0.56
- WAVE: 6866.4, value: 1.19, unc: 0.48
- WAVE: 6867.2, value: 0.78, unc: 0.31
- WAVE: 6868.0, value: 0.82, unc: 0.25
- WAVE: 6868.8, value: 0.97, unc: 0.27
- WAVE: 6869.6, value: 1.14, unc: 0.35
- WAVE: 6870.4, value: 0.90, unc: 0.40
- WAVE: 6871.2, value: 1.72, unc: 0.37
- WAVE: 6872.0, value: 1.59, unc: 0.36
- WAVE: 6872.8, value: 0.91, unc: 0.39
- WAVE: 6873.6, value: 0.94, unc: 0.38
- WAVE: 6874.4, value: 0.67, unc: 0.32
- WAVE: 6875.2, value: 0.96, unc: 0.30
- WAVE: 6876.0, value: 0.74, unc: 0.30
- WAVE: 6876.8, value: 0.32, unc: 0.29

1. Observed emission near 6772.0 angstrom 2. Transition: [O II] 3727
